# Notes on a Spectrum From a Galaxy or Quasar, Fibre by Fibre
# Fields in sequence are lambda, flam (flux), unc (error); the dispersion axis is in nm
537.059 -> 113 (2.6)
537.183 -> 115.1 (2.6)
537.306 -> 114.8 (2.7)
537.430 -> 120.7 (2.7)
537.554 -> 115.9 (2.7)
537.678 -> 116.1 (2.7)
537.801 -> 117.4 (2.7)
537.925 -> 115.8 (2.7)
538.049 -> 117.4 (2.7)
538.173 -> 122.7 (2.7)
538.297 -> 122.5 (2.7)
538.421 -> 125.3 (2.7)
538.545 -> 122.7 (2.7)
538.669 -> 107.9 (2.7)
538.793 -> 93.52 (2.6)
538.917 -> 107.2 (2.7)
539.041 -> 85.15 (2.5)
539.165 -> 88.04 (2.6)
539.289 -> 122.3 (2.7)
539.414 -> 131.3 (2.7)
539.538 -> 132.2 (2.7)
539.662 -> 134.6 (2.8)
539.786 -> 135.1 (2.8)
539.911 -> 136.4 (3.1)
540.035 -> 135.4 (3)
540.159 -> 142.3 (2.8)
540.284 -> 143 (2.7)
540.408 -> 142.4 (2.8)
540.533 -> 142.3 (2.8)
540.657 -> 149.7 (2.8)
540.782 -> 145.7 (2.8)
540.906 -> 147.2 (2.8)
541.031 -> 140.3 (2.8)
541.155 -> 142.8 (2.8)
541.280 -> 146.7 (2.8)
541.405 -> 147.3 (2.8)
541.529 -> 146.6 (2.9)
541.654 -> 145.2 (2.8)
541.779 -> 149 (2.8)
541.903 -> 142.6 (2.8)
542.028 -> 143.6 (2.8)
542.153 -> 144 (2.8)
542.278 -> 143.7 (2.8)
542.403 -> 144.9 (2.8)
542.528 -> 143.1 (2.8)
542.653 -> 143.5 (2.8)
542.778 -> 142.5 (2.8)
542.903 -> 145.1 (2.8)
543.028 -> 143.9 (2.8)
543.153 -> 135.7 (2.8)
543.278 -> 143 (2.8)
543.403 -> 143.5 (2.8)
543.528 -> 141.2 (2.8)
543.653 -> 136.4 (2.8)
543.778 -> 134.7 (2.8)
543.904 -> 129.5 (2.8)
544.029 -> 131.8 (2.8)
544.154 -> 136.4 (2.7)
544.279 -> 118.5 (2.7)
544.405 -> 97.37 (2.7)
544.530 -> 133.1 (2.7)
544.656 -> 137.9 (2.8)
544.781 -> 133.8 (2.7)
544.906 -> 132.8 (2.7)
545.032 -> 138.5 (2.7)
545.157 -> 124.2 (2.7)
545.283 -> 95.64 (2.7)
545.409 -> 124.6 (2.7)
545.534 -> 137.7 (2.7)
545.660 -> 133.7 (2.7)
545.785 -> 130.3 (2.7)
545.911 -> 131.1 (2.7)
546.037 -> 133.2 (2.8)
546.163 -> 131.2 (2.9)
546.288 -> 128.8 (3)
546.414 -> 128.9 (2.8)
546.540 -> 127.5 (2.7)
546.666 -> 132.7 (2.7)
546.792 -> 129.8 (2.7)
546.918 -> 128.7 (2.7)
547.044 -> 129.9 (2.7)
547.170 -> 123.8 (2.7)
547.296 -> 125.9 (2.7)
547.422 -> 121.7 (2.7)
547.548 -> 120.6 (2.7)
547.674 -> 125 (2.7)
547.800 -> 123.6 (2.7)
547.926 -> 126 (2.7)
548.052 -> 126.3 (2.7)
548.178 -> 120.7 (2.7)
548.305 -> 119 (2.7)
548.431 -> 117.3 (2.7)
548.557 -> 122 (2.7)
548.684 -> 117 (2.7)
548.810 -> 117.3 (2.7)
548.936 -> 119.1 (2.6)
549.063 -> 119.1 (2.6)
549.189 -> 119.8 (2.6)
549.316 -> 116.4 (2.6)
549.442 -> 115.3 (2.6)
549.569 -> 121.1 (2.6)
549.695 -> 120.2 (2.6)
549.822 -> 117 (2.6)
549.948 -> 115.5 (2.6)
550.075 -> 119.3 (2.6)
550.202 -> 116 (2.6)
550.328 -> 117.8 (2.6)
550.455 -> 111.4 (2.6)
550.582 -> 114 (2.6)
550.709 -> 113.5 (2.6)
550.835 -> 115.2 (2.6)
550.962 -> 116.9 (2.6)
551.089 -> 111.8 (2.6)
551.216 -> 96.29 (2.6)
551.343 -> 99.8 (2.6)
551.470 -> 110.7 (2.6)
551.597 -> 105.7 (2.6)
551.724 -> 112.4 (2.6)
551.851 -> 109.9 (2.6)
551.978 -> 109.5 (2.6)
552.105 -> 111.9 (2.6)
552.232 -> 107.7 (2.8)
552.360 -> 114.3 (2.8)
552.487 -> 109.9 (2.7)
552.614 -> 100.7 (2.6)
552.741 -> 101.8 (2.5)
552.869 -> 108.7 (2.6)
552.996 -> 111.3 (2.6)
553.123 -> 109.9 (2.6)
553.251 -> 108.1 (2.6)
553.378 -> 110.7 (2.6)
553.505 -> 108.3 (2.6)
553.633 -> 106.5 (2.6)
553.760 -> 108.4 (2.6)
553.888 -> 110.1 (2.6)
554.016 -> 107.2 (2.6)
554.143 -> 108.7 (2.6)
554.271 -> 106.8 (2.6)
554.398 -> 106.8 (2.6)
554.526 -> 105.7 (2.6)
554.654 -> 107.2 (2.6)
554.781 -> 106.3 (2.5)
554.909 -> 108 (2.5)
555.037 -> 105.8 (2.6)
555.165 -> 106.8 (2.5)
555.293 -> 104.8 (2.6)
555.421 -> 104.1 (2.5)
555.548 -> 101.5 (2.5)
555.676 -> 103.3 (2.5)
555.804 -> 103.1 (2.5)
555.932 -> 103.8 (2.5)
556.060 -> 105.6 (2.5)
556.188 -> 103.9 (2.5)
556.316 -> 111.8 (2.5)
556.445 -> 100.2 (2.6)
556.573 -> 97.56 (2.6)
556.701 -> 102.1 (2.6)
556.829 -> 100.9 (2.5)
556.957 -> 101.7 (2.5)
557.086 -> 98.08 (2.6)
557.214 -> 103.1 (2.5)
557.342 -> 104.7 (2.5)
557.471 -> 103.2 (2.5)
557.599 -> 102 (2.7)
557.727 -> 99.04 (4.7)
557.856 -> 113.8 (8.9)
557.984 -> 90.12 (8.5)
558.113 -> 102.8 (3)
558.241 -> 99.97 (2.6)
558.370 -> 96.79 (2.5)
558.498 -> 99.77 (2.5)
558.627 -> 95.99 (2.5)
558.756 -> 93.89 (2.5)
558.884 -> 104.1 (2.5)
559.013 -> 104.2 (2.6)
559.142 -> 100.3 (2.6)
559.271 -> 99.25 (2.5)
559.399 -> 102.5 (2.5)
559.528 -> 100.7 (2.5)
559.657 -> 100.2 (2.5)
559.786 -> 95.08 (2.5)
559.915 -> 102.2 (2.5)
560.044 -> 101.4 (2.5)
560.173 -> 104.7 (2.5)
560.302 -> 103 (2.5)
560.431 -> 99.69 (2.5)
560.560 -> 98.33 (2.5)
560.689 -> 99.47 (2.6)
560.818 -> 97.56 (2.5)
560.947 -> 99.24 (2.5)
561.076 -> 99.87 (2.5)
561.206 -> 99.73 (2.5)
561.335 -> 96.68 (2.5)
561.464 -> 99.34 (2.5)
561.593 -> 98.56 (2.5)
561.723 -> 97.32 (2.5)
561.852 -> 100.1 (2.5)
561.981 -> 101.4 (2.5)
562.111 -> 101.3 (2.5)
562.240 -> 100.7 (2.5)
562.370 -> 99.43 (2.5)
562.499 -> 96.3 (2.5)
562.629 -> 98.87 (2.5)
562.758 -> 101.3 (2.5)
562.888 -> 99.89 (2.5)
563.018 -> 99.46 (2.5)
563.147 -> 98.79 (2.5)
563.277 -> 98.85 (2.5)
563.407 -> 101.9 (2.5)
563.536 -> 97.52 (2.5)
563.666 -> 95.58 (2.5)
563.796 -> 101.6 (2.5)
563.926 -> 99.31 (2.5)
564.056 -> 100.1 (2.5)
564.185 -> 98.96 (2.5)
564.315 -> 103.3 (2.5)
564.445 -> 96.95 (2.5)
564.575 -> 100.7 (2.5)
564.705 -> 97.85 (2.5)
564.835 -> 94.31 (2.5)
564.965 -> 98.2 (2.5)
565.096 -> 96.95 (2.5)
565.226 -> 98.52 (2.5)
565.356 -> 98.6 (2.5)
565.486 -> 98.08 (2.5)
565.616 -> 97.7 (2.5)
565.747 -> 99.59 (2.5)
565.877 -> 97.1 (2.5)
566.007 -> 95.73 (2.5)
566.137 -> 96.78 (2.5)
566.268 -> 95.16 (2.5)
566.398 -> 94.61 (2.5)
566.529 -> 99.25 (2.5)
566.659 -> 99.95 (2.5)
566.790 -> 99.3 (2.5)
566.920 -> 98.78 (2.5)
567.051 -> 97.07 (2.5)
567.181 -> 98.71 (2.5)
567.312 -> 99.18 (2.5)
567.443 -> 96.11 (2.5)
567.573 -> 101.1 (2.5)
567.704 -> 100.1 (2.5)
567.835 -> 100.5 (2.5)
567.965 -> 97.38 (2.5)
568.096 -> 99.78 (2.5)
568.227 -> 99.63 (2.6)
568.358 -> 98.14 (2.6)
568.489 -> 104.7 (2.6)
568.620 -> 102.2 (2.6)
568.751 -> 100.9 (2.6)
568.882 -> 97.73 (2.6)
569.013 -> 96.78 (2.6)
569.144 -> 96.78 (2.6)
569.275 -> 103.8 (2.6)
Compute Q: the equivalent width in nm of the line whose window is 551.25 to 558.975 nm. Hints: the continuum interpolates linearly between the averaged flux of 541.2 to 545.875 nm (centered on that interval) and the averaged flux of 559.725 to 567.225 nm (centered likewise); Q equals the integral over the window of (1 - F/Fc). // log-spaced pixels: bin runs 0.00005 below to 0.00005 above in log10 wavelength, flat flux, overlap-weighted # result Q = 0.650 nm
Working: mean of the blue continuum 136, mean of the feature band 105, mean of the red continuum 98.9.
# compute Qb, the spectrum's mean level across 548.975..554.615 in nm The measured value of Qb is 111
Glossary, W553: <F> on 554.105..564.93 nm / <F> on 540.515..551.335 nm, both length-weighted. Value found 0.78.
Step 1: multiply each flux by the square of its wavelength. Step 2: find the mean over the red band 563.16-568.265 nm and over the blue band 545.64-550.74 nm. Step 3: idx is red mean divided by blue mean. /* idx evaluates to 0.86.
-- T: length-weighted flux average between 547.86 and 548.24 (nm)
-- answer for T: 125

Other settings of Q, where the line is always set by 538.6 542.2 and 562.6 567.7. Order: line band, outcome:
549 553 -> 0.21 nm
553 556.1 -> 0.19 nm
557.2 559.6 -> 0.16 nm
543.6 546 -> -0.02 nm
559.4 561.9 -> 0.12 nm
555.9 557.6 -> 0.12 nm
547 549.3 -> 0.01 nm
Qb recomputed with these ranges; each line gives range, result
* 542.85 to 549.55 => 127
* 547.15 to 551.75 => 117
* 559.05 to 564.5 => 99.7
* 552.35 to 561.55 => 103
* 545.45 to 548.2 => 128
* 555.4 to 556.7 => 103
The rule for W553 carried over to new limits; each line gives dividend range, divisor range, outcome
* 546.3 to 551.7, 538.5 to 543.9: 0.88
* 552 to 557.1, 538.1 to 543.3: 0.79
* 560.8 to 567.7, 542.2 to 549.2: 0.76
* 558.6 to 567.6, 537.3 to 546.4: 0.75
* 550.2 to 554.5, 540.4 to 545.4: 0.79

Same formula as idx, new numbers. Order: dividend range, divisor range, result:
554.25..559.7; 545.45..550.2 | 0.86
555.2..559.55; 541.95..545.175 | 0.78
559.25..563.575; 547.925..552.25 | 0.90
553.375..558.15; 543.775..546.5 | 0.85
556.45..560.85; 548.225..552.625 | 0.91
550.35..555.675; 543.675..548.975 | 0.88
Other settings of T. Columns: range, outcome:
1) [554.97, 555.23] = 106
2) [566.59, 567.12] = 98.9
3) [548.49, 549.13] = 119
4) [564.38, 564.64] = 98.8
